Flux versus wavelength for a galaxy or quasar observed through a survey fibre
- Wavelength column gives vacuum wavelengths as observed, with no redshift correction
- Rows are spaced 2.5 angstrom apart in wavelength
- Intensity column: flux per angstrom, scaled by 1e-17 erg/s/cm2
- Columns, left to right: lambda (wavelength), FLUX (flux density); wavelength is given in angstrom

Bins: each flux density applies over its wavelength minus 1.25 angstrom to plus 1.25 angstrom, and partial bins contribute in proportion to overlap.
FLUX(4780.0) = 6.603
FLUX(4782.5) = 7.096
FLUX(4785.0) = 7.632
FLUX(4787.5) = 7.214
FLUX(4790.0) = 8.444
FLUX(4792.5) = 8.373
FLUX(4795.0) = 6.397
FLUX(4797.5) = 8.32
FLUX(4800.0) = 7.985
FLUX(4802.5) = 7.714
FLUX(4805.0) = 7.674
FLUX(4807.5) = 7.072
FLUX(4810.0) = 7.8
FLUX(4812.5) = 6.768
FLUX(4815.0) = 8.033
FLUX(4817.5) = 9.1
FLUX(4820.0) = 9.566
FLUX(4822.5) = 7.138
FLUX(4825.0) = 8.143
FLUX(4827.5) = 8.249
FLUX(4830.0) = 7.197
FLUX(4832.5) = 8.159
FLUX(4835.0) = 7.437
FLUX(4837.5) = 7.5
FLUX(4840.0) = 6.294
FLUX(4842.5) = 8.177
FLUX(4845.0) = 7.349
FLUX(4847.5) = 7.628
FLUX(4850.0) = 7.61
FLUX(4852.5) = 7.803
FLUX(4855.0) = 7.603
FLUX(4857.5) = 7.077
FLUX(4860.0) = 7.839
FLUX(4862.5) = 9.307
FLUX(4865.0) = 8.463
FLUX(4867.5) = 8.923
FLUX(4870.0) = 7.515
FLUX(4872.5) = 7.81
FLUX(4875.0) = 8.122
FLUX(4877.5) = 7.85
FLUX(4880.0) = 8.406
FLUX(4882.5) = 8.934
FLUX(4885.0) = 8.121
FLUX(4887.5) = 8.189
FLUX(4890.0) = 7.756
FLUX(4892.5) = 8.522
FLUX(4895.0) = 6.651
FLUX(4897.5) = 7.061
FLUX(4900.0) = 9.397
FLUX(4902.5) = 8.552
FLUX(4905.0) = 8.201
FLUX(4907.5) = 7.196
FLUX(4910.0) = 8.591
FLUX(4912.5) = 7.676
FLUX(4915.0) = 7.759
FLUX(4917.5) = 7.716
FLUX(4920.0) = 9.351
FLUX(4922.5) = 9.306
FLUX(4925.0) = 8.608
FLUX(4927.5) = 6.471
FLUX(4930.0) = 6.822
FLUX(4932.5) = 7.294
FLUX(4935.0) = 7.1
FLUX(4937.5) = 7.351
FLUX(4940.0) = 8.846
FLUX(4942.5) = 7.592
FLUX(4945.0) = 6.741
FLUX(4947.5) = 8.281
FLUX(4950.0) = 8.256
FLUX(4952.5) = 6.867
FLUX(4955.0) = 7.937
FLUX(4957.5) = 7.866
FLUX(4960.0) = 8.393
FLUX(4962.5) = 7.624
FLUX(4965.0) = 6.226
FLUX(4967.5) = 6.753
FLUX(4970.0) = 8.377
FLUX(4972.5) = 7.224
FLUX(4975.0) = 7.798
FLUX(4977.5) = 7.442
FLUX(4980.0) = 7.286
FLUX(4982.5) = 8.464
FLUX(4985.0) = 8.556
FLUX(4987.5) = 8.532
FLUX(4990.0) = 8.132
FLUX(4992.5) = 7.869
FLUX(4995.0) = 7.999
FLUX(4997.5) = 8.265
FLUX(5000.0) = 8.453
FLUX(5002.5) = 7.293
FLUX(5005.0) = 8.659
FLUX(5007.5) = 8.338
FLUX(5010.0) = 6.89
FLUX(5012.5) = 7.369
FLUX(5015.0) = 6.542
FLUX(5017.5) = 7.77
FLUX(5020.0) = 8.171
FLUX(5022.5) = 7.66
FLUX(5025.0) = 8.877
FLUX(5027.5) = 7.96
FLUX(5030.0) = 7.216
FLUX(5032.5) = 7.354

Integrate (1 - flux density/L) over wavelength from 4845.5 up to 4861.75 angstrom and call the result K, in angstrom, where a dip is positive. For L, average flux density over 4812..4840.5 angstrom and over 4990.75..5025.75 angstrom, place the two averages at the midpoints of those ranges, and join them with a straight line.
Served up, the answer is 0.47 angstrom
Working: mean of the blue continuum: 7.87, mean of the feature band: 7.63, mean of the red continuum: 7.86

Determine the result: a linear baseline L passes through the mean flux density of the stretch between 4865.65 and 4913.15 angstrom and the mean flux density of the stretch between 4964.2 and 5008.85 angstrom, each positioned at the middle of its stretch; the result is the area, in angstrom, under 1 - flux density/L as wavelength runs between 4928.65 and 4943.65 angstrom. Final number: 0.9 angstrom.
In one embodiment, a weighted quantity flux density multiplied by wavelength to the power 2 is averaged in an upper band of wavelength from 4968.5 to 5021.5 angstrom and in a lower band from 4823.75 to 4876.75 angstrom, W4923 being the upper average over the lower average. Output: 1.07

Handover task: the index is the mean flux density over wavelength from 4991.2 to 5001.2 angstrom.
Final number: 8.14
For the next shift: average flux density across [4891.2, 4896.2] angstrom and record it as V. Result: 7.6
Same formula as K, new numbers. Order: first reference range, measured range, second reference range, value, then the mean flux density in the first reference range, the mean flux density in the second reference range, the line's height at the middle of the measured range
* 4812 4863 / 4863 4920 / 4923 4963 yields -2.8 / 7.8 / 7.66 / 7.73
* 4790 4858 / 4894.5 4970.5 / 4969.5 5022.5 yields 0.4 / 7.73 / 7.87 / 7.82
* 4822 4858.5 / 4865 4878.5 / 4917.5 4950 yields -0.8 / 7.57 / 7.83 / 7.66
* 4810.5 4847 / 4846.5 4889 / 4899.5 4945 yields -1.2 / 7.79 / 7.93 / 7.85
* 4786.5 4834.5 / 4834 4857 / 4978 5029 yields 1.2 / 7.86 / 7.94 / 7.87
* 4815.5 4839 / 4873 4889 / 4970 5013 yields -0.5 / 8.03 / 7.94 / 8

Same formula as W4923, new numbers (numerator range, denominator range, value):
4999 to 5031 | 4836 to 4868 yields 1.07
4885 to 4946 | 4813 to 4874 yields 1.03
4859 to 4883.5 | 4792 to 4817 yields 1.12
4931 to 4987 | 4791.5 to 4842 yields 1.05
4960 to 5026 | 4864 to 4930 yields 1.00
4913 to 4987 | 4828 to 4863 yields 1.06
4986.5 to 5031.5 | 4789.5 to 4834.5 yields 1.08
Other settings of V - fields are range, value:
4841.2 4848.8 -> 7.71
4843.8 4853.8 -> 7.6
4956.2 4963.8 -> 7.95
